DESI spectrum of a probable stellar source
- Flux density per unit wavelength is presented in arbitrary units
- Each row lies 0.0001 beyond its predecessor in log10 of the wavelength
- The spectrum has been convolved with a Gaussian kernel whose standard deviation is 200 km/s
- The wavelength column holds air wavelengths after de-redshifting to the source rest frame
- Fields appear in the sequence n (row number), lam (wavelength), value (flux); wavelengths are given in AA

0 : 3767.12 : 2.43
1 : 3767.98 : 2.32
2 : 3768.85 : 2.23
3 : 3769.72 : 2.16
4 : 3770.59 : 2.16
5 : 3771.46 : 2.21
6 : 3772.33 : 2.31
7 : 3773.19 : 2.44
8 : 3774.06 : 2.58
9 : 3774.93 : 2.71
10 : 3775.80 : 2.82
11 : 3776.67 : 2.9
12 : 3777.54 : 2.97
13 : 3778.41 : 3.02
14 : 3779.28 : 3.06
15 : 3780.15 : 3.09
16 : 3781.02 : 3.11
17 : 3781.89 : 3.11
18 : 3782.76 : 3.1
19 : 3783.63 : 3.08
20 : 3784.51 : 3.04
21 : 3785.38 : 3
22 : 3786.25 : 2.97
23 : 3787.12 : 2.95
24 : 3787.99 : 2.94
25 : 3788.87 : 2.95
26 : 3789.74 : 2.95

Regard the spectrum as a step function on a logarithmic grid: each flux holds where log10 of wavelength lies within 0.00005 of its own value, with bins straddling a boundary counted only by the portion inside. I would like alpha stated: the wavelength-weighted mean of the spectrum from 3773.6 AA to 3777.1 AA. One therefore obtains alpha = 2.75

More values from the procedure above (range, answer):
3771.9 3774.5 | 2.45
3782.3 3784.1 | 3.08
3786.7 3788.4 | 2.95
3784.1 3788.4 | 2.98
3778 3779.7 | 3.04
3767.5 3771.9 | 2.22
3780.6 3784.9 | 3.08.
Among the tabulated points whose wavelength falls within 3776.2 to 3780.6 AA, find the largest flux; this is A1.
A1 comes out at 3.09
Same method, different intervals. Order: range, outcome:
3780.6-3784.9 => 3.11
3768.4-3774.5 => 2.58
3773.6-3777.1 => 2.9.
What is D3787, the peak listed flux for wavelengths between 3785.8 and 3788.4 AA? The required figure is 2.97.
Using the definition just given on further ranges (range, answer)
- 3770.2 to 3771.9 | 2.21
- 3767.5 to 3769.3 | 2.32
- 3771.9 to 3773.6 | 2.44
